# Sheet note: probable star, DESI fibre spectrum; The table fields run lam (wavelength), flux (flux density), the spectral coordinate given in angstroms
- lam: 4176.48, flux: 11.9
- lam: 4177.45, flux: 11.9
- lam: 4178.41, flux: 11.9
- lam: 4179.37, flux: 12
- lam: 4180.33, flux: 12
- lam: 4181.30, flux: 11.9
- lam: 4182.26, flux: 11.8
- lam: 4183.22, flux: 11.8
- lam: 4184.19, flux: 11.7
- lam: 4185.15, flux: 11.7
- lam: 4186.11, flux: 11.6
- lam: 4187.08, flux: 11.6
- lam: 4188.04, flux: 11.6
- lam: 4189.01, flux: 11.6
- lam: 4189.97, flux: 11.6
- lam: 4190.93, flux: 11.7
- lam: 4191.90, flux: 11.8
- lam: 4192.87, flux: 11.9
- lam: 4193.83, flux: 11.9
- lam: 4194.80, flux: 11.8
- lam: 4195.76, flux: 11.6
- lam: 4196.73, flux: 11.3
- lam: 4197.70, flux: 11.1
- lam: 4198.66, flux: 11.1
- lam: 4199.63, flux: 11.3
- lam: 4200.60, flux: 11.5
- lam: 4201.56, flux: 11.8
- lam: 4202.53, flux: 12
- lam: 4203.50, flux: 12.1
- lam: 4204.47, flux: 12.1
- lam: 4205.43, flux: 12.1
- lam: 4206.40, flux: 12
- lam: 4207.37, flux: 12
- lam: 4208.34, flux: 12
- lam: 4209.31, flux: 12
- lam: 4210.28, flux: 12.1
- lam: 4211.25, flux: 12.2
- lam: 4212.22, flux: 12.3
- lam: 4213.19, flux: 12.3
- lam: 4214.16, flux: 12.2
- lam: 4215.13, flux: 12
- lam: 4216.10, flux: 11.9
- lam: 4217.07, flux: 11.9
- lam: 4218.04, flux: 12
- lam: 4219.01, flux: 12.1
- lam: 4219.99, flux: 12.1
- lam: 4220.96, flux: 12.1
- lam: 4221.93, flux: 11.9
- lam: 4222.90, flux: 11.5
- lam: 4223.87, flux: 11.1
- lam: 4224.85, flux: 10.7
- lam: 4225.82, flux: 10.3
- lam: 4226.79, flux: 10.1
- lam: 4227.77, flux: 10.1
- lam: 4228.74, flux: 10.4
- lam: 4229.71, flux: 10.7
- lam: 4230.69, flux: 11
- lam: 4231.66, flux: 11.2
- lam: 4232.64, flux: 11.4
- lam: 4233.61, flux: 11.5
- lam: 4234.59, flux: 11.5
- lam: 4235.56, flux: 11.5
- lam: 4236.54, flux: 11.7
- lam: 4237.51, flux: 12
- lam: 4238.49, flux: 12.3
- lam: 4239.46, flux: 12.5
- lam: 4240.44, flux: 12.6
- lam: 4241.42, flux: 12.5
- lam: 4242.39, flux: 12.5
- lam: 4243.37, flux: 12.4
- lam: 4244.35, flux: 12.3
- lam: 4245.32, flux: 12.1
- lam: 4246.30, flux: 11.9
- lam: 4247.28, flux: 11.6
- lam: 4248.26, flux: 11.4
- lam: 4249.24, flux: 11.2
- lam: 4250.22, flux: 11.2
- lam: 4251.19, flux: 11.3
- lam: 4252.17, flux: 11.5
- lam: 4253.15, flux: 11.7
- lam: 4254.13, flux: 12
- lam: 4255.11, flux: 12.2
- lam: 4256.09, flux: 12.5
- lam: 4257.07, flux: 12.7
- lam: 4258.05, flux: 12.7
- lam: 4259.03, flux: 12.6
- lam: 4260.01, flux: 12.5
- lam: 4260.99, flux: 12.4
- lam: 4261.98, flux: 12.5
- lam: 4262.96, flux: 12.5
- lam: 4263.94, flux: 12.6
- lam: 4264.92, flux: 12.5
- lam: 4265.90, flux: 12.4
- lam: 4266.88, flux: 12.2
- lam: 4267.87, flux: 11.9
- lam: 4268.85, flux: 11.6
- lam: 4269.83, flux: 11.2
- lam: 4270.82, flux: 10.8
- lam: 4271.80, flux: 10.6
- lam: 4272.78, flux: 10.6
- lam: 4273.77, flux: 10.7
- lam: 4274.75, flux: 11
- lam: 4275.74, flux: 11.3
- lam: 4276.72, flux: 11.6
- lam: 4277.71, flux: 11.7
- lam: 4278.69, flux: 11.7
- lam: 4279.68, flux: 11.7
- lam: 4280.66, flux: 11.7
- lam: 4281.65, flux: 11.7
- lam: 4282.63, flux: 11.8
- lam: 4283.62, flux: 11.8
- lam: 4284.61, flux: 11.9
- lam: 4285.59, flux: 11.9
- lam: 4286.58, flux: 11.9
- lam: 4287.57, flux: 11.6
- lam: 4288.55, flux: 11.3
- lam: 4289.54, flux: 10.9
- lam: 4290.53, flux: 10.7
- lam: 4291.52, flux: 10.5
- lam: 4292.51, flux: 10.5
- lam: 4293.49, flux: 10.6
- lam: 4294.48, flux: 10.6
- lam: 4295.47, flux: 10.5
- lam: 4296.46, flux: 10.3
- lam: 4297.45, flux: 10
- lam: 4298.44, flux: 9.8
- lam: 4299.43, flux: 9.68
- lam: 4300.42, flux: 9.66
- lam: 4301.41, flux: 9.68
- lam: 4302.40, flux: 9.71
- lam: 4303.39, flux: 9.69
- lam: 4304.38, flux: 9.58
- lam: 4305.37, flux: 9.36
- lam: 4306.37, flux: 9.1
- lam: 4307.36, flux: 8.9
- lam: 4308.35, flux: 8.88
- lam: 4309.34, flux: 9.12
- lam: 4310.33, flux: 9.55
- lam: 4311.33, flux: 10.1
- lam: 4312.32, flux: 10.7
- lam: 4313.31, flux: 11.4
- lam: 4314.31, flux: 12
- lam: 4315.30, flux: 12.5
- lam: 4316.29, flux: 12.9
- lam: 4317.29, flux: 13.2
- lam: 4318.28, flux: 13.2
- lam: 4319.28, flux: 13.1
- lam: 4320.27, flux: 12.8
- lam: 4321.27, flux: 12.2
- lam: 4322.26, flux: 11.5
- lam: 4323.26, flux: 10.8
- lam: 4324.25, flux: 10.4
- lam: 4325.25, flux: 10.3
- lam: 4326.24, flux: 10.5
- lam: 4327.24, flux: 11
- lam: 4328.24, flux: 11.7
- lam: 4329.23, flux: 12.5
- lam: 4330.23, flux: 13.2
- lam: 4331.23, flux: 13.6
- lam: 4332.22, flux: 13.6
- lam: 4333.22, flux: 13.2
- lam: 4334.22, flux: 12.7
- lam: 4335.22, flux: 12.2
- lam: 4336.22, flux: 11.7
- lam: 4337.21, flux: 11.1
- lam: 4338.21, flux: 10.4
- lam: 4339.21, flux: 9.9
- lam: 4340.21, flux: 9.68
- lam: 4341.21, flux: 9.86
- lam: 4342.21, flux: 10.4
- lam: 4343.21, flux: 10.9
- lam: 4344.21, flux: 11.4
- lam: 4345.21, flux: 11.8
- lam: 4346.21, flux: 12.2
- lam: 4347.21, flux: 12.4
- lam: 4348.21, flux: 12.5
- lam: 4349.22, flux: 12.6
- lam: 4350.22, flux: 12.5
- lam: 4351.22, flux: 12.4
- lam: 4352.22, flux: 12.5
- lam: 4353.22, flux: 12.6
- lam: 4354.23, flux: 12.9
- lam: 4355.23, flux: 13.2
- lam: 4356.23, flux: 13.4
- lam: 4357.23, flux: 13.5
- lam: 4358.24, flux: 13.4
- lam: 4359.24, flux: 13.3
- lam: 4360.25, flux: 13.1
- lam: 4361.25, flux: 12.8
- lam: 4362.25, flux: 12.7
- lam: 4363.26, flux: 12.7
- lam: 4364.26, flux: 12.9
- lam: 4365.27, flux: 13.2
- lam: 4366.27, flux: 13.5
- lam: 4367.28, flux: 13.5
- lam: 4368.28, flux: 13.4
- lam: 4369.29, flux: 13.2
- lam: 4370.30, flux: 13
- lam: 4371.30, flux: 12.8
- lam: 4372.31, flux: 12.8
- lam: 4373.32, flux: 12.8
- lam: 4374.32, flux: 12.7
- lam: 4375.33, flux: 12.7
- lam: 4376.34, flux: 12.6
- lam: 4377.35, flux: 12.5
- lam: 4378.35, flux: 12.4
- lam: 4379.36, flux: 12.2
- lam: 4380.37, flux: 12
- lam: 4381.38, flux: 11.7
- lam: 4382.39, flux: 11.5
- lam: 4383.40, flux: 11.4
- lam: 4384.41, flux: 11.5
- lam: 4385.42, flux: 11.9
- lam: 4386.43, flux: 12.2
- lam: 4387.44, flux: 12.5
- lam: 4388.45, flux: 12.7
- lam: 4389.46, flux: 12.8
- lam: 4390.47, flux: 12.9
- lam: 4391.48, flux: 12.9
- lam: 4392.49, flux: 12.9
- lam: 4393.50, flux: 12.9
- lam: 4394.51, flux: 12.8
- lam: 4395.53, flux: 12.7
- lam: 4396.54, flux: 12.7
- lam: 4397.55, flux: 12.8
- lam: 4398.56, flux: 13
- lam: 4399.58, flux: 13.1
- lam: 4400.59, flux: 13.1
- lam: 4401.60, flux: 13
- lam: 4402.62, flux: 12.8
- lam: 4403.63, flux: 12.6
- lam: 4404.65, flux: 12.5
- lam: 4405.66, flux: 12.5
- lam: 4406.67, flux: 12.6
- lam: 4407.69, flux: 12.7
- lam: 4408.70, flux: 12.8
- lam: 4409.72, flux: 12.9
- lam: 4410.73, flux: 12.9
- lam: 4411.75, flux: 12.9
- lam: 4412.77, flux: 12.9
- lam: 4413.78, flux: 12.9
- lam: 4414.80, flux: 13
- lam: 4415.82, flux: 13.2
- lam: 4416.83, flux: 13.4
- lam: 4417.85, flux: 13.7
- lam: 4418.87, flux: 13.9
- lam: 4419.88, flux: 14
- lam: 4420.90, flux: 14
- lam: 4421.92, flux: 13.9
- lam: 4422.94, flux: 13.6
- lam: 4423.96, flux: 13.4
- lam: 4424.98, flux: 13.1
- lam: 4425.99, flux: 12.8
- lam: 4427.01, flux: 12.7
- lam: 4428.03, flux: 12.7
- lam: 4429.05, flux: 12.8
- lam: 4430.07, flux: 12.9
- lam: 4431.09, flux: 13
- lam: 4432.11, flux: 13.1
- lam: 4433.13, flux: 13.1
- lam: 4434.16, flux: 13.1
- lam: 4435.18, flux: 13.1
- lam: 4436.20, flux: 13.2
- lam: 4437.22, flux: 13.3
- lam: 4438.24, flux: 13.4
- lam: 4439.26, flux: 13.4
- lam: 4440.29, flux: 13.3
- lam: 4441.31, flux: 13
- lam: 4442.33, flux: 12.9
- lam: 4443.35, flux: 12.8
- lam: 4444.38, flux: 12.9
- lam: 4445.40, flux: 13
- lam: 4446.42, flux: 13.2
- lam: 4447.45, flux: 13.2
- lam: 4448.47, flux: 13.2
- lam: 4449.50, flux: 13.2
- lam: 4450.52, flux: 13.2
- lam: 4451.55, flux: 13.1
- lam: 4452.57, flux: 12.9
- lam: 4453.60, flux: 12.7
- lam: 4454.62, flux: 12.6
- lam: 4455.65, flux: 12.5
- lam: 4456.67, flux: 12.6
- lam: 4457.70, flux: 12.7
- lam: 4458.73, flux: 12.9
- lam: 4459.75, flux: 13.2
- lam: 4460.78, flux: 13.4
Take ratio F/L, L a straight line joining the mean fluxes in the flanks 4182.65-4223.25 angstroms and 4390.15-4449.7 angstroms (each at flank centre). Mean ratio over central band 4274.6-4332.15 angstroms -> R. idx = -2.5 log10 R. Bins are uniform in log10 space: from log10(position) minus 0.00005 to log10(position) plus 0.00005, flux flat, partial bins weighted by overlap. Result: 0.12 mag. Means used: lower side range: 11.8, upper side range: 13.1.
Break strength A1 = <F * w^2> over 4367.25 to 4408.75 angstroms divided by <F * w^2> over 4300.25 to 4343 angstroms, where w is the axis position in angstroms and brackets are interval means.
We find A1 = 1.2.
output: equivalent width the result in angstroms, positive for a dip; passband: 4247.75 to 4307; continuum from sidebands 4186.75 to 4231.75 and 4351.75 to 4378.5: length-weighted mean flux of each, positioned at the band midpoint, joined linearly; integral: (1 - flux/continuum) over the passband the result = 4.6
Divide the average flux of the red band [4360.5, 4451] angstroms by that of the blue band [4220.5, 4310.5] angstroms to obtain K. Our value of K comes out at 1.15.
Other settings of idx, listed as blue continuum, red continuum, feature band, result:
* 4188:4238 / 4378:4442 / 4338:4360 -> 0.04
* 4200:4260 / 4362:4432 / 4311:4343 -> 0.06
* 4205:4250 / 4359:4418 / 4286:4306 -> 0.18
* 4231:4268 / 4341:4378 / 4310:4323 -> 0.04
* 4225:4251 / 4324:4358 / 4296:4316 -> 0.18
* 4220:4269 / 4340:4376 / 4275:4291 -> 0.04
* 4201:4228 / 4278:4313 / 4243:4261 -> -0.08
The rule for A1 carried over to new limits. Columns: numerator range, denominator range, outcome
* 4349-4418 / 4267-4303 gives 1.22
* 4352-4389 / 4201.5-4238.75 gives 1.17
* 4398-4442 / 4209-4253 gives 1.23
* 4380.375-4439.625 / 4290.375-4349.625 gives 1.21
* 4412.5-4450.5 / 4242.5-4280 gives 1.21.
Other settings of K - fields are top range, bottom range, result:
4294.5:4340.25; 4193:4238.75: 0.95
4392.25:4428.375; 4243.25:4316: 1.16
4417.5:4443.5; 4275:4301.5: 1.20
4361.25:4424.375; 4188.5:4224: 1.08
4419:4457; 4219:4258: 1.13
